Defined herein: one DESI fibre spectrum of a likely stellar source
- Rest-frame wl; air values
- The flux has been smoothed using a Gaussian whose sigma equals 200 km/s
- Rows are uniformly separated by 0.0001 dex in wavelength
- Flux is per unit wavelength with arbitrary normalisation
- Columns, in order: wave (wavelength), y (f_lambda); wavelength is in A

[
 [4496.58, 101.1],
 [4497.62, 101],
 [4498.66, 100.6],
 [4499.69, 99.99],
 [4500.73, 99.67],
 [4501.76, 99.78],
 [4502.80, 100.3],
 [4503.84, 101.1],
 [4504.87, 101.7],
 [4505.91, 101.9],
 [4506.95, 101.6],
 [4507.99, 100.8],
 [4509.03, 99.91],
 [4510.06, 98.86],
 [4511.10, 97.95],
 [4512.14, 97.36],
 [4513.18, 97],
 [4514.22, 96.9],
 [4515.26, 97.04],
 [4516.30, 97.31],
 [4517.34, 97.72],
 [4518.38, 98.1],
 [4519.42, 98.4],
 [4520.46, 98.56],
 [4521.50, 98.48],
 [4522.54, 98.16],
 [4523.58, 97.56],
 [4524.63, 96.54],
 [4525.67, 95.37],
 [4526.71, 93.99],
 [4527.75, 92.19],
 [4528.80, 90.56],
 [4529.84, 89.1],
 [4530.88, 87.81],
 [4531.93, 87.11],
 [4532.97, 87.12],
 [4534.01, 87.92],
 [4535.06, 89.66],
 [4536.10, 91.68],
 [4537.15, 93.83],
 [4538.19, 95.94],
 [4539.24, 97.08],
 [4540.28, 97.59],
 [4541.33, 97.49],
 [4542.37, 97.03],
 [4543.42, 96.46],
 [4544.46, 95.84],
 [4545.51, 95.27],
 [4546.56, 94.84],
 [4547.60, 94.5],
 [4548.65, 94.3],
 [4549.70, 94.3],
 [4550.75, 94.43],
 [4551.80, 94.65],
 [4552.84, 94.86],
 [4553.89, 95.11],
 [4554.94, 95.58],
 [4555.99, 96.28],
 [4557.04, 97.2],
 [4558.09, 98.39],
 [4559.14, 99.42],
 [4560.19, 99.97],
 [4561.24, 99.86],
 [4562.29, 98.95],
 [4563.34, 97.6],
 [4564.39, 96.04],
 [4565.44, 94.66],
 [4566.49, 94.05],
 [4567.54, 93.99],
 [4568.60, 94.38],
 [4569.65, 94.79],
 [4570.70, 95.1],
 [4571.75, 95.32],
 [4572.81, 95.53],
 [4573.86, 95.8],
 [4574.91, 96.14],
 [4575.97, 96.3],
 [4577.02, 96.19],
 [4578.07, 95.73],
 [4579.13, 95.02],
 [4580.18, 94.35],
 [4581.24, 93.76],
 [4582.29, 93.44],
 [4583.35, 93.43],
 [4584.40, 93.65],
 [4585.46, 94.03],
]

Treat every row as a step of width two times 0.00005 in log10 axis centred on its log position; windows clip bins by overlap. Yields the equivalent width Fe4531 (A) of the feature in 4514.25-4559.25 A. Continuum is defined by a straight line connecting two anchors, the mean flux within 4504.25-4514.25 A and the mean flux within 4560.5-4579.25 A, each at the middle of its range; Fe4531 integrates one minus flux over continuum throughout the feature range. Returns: 1.4 A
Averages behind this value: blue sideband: 99.6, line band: 94.9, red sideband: 95.9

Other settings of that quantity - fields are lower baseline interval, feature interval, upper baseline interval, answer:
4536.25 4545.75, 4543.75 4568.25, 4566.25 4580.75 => -0.1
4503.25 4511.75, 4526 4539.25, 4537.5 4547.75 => 0.9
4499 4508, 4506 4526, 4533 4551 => 0.1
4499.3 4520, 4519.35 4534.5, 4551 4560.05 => 0.8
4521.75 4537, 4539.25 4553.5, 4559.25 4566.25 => -0.1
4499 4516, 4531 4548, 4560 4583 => 0.7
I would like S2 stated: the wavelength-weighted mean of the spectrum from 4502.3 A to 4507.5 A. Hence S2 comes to 101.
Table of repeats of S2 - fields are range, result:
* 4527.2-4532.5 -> 89.3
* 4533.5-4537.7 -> 90.8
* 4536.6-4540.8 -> 96.1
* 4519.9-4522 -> 98.6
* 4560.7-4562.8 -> 99.4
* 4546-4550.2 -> 94.5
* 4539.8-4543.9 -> 97.1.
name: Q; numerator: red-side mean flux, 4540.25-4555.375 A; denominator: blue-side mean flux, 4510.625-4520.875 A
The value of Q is 0.98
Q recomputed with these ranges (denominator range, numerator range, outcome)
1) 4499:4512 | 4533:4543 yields 0.94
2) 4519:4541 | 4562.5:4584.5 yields 1.02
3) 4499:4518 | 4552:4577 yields 0.97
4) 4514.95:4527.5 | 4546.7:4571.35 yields 0.99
